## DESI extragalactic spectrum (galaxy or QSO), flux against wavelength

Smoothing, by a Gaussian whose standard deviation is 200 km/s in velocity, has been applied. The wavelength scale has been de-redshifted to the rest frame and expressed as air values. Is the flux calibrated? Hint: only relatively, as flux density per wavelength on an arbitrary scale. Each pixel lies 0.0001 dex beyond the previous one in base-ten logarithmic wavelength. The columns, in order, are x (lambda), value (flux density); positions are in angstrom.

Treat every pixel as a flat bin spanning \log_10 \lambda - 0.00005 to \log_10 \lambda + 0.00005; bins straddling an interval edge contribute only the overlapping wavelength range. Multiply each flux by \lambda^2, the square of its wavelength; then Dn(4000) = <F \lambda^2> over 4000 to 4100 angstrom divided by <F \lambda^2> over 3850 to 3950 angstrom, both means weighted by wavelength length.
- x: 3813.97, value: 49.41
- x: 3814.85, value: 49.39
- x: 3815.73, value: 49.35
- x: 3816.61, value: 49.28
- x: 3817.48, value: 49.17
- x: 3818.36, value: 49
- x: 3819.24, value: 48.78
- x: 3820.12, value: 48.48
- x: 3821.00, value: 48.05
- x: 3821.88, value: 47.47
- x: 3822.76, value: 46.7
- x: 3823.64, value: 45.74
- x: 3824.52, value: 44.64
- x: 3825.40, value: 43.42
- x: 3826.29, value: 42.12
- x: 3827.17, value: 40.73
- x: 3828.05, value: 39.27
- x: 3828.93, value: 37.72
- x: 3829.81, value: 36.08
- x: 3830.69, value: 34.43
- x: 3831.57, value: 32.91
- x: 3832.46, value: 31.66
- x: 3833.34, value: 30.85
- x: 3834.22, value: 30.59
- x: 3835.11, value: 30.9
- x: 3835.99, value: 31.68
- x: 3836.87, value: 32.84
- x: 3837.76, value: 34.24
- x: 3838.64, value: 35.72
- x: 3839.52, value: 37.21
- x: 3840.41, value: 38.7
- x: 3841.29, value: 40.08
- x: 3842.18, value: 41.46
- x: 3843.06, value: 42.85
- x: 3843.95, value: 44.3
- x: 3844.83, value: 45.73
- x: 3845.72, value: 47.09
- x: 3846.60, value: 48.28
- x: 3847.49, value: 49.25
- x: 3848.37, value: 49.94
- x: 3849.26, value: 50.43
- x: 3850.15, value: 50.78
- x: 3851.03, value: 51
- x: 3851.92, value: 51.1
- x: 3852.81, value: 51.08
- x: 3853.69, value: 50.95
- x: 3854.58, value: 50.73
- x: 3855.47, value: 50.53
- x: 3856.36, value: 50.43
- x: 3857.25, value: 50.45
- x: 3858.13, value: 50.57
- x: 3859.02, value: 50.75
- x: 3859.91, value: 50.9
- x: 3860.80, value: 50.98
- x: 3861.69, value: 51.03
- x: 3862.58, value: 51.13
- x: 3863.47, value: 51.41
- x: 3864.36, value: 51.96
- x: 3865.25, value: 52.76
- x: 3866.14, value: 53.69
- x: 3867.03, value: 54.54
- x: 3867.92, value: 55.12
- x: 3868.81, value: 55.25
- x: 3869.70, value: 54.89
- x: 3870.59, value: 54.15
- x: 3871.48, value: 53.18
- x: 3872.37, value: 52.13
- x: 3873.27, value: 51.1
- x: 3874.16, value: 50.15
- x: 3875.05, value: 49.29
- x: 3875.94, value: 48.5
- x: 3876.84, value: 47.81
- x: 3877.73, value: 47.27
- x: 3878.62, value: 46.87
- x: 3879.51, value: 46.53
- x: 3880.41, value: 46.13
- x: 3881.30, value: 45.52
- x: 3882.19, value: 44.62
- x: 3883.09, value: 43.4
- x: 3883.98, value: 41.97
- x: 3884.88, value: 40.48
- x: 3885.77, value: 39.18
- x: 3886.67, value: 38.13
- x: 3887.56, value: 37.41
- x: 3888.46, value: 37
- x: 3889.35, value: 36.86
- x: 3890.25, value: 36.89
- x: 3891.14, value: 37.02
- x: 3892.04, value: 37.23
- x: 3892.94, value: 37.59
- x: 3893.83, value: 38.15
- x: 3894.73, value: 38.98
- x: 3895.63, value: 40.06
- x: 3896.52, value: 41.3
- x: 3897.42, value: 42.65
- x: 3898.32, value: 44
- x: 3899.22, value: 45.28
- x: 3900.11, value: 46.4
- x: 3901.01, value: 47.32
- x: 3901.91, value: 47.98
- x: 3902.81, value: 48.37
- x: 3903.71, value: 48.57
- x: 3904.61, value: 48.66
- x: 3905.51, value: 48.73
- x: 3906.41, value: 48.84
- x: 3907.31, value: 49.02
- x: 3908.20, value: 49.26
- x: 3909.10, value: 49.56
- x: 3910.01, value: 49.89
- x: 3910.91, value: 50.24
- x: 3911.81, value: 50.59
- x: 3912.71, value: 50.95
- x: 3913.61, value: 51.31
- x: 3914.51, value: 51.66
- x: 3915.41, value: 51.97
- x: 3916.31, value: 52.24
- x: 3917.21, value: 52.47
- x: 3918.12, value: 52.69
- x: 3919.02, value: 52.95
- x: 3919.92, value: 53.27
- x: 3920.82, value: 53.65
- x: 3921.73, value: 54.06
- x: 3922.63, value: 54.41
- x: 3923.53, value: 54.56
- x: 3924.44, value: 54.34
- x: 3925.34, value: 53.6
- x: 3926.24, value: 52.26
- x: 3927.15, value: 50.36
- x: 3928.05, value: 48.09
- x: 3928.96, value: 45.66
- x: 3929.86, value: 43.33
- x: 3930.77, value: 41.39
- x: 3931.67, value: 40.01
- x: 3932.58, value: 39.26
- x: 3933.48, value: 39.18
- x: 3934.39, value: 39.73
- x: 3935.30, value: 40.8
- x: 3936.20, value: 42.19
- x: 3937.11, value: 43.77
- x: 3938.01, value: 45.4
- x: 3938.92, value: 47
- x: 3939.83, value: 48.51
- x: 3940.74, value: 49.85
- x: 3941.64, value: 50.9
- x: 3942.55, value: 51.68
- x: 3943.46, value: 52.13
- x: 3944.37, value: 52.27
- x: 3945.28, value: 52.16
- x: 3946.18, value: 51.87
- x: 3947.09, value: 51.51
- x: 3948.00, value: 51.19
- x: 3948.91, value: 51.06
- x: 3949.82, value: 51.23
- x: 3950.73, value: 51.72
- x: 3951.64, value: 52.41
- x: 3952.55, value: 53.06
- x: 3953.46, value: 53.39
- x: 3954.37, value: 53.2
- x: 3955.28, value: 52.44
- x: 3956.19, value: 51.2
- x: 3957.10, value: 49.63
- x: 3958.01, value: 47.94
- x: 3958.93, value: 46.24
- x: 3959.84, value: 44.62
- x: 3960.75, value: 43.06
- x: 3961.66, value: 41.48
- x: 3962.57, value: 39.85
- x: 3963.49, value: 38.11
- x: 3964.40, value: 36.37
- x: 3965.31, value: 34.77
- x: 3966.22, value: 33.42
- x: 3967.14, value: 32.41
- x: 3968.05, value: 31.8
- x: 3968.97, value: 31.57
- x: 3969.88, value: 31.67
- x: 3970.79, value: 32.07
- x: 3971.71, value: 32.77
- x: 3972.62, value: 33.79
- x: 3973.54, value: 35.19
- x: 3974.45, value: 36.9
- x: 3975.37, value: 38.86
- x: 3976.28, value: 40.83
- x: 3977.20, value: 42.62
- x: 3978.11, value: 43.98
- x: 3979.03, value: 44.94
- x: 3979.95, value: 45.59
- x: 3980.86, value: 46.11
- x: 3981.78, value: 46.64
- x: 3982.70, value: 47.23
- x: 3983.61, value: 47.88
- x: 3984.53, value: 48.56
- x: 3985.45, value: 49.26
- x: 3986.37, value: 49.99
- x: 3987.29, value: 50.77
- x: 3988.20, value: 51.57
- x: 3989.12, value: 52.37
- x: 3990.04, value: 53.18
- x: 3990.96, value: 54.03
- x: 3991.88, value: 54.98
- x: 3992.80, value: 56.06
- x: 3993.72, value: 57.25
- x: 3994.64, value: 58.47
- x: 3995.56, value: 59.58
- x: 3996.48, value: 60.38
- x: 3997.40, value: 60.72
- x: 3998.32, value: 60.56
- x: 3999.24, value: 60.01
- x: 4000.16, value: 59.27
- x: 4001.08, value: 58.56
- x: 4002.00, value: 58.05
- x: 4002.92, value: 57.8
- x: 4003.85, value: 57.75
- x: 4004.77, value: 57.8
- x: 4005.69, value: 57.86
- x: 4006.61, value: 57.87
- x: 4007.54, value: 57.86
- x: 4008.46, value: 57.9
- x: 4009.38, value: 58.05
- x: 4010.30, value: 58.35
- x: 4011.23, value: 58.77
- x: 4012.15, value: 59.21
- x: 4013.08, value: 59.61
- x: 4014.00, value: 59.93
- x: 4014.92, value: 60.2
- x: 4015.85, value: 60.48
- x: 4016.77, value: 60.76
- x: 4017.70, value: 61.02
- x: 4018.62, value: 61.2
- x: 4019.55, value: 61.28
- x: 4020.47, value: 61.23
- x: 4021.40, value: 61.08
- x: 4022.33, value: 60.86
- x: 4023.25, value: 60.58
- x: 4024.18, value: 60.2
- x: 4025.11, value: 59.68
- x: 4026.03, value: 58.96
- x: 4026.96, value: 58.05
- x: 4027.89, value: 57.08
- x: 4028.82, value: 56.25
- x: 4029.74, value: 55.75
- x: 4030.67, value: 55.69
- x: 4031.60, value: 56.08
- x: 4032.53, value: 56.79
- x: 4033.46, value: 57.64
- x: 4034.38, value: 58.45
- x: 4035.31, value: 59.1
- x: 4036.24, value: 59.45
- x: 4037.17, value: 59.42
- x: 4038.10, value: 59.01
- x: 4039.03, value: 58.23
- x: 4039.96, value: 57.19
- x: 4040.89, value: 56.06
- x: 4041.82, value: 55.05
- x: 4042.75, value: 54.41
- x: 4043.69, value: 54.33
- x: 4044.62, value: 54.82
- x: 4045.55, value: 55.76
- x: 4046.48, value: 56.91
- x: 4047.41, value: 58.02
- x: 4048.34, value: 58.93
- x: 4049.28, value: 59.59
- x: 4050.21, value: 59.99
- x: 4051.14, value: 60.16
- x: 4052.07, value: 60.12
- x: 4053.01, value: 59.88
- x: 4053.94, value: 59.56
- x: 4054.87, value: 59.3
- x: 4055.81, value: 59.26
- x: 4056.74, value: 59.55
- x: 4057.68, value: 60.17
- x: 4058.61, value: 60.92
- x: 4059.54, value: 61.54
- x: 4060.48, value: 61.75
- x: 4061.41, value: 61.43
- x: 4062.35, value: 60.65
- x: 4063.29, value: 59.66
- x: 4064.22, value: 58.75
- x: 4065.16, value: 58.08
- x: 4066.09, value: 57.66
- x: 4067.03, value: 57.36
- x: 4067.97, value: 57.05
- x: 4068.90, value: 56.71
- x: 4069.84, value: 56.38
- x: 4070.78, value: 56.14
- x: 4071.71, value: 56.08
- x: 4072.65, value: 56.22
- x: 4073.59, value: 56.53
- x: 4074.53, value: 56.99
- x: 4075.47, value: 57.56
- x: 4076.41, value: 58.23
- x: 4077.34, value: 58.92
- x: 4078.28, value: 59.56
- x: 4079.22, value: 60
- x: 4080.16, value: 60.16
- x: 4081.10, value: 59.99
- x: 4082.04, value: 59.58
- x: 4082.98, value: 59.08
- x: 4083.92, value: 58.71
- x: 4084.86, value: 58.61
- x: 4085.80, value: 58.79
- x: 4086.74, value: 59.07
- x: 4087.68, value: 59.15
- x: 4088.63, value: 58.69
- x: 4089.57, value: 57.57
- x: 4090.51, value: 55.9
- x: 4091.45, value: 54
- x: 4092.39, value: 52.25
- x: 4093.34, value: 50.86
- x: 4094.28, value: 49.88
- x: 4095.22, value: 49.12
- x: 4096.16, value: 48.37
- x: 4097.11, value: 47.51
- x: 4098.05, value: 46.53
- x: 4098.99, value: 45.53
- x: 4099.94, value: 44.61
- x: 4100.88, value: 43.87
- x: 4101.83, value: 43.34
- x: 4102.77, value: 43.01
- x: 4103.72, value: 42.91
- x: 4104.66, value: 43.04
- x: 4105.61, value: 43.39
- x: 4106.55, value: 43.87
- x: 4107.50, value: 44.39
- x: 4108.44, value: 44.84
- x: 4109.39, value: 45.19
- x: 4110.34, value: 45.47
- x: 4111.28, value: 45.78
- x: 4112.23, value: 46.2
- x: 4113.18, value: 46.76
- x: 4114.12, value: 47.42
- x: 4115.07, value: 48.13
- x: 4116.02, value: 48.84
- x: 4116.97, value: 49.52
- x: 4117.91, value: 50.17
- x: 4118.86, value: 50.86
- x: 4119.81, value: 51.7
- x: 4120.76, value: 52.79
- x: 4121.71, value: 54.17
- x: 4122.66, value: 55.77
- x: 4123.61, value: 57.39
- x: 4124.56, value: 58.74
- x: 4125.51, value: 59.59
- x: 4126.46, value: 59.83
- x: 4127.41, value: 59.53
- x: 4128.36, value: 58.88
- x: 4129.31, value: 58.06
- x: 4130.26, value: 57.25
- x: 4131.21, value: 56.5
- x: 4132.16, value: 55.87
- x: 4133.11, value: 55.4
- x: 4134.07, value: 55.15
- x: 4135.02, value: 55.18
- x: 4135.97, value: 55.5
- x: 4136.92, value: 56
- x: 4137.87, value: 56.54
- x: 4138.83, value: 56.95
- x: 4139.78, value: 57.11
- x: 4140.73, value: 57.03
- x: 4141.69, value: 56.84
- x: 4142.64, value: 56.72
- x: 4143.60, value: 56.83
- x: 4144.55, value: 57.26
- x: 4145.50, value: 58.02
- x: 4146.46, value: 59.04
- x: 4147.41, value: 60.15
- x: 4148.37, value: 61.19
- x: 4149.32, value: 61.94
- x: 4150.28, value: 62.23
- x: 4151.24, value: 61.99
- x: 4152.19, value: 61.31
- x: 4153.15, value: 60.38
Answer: 1.3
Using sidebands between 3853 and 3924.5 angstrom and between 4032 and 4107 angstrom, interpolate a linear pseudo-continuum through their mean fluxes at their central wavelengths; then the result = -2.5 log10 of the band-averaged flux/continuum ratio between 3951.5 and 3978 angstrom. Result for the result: 0.24 mag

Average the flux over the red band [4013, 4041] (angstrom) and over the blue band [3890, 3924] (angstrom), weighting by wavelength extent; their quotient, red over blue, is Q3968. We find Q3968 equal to 1.2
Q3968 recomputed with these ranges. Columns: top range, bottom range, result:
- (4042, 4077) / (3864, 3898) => 1.28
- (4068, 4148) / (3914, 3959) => 1.08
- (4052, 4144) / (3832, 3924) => 1.17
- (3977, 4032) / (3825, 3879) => 1.23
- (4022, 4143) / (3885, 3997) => 1.19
